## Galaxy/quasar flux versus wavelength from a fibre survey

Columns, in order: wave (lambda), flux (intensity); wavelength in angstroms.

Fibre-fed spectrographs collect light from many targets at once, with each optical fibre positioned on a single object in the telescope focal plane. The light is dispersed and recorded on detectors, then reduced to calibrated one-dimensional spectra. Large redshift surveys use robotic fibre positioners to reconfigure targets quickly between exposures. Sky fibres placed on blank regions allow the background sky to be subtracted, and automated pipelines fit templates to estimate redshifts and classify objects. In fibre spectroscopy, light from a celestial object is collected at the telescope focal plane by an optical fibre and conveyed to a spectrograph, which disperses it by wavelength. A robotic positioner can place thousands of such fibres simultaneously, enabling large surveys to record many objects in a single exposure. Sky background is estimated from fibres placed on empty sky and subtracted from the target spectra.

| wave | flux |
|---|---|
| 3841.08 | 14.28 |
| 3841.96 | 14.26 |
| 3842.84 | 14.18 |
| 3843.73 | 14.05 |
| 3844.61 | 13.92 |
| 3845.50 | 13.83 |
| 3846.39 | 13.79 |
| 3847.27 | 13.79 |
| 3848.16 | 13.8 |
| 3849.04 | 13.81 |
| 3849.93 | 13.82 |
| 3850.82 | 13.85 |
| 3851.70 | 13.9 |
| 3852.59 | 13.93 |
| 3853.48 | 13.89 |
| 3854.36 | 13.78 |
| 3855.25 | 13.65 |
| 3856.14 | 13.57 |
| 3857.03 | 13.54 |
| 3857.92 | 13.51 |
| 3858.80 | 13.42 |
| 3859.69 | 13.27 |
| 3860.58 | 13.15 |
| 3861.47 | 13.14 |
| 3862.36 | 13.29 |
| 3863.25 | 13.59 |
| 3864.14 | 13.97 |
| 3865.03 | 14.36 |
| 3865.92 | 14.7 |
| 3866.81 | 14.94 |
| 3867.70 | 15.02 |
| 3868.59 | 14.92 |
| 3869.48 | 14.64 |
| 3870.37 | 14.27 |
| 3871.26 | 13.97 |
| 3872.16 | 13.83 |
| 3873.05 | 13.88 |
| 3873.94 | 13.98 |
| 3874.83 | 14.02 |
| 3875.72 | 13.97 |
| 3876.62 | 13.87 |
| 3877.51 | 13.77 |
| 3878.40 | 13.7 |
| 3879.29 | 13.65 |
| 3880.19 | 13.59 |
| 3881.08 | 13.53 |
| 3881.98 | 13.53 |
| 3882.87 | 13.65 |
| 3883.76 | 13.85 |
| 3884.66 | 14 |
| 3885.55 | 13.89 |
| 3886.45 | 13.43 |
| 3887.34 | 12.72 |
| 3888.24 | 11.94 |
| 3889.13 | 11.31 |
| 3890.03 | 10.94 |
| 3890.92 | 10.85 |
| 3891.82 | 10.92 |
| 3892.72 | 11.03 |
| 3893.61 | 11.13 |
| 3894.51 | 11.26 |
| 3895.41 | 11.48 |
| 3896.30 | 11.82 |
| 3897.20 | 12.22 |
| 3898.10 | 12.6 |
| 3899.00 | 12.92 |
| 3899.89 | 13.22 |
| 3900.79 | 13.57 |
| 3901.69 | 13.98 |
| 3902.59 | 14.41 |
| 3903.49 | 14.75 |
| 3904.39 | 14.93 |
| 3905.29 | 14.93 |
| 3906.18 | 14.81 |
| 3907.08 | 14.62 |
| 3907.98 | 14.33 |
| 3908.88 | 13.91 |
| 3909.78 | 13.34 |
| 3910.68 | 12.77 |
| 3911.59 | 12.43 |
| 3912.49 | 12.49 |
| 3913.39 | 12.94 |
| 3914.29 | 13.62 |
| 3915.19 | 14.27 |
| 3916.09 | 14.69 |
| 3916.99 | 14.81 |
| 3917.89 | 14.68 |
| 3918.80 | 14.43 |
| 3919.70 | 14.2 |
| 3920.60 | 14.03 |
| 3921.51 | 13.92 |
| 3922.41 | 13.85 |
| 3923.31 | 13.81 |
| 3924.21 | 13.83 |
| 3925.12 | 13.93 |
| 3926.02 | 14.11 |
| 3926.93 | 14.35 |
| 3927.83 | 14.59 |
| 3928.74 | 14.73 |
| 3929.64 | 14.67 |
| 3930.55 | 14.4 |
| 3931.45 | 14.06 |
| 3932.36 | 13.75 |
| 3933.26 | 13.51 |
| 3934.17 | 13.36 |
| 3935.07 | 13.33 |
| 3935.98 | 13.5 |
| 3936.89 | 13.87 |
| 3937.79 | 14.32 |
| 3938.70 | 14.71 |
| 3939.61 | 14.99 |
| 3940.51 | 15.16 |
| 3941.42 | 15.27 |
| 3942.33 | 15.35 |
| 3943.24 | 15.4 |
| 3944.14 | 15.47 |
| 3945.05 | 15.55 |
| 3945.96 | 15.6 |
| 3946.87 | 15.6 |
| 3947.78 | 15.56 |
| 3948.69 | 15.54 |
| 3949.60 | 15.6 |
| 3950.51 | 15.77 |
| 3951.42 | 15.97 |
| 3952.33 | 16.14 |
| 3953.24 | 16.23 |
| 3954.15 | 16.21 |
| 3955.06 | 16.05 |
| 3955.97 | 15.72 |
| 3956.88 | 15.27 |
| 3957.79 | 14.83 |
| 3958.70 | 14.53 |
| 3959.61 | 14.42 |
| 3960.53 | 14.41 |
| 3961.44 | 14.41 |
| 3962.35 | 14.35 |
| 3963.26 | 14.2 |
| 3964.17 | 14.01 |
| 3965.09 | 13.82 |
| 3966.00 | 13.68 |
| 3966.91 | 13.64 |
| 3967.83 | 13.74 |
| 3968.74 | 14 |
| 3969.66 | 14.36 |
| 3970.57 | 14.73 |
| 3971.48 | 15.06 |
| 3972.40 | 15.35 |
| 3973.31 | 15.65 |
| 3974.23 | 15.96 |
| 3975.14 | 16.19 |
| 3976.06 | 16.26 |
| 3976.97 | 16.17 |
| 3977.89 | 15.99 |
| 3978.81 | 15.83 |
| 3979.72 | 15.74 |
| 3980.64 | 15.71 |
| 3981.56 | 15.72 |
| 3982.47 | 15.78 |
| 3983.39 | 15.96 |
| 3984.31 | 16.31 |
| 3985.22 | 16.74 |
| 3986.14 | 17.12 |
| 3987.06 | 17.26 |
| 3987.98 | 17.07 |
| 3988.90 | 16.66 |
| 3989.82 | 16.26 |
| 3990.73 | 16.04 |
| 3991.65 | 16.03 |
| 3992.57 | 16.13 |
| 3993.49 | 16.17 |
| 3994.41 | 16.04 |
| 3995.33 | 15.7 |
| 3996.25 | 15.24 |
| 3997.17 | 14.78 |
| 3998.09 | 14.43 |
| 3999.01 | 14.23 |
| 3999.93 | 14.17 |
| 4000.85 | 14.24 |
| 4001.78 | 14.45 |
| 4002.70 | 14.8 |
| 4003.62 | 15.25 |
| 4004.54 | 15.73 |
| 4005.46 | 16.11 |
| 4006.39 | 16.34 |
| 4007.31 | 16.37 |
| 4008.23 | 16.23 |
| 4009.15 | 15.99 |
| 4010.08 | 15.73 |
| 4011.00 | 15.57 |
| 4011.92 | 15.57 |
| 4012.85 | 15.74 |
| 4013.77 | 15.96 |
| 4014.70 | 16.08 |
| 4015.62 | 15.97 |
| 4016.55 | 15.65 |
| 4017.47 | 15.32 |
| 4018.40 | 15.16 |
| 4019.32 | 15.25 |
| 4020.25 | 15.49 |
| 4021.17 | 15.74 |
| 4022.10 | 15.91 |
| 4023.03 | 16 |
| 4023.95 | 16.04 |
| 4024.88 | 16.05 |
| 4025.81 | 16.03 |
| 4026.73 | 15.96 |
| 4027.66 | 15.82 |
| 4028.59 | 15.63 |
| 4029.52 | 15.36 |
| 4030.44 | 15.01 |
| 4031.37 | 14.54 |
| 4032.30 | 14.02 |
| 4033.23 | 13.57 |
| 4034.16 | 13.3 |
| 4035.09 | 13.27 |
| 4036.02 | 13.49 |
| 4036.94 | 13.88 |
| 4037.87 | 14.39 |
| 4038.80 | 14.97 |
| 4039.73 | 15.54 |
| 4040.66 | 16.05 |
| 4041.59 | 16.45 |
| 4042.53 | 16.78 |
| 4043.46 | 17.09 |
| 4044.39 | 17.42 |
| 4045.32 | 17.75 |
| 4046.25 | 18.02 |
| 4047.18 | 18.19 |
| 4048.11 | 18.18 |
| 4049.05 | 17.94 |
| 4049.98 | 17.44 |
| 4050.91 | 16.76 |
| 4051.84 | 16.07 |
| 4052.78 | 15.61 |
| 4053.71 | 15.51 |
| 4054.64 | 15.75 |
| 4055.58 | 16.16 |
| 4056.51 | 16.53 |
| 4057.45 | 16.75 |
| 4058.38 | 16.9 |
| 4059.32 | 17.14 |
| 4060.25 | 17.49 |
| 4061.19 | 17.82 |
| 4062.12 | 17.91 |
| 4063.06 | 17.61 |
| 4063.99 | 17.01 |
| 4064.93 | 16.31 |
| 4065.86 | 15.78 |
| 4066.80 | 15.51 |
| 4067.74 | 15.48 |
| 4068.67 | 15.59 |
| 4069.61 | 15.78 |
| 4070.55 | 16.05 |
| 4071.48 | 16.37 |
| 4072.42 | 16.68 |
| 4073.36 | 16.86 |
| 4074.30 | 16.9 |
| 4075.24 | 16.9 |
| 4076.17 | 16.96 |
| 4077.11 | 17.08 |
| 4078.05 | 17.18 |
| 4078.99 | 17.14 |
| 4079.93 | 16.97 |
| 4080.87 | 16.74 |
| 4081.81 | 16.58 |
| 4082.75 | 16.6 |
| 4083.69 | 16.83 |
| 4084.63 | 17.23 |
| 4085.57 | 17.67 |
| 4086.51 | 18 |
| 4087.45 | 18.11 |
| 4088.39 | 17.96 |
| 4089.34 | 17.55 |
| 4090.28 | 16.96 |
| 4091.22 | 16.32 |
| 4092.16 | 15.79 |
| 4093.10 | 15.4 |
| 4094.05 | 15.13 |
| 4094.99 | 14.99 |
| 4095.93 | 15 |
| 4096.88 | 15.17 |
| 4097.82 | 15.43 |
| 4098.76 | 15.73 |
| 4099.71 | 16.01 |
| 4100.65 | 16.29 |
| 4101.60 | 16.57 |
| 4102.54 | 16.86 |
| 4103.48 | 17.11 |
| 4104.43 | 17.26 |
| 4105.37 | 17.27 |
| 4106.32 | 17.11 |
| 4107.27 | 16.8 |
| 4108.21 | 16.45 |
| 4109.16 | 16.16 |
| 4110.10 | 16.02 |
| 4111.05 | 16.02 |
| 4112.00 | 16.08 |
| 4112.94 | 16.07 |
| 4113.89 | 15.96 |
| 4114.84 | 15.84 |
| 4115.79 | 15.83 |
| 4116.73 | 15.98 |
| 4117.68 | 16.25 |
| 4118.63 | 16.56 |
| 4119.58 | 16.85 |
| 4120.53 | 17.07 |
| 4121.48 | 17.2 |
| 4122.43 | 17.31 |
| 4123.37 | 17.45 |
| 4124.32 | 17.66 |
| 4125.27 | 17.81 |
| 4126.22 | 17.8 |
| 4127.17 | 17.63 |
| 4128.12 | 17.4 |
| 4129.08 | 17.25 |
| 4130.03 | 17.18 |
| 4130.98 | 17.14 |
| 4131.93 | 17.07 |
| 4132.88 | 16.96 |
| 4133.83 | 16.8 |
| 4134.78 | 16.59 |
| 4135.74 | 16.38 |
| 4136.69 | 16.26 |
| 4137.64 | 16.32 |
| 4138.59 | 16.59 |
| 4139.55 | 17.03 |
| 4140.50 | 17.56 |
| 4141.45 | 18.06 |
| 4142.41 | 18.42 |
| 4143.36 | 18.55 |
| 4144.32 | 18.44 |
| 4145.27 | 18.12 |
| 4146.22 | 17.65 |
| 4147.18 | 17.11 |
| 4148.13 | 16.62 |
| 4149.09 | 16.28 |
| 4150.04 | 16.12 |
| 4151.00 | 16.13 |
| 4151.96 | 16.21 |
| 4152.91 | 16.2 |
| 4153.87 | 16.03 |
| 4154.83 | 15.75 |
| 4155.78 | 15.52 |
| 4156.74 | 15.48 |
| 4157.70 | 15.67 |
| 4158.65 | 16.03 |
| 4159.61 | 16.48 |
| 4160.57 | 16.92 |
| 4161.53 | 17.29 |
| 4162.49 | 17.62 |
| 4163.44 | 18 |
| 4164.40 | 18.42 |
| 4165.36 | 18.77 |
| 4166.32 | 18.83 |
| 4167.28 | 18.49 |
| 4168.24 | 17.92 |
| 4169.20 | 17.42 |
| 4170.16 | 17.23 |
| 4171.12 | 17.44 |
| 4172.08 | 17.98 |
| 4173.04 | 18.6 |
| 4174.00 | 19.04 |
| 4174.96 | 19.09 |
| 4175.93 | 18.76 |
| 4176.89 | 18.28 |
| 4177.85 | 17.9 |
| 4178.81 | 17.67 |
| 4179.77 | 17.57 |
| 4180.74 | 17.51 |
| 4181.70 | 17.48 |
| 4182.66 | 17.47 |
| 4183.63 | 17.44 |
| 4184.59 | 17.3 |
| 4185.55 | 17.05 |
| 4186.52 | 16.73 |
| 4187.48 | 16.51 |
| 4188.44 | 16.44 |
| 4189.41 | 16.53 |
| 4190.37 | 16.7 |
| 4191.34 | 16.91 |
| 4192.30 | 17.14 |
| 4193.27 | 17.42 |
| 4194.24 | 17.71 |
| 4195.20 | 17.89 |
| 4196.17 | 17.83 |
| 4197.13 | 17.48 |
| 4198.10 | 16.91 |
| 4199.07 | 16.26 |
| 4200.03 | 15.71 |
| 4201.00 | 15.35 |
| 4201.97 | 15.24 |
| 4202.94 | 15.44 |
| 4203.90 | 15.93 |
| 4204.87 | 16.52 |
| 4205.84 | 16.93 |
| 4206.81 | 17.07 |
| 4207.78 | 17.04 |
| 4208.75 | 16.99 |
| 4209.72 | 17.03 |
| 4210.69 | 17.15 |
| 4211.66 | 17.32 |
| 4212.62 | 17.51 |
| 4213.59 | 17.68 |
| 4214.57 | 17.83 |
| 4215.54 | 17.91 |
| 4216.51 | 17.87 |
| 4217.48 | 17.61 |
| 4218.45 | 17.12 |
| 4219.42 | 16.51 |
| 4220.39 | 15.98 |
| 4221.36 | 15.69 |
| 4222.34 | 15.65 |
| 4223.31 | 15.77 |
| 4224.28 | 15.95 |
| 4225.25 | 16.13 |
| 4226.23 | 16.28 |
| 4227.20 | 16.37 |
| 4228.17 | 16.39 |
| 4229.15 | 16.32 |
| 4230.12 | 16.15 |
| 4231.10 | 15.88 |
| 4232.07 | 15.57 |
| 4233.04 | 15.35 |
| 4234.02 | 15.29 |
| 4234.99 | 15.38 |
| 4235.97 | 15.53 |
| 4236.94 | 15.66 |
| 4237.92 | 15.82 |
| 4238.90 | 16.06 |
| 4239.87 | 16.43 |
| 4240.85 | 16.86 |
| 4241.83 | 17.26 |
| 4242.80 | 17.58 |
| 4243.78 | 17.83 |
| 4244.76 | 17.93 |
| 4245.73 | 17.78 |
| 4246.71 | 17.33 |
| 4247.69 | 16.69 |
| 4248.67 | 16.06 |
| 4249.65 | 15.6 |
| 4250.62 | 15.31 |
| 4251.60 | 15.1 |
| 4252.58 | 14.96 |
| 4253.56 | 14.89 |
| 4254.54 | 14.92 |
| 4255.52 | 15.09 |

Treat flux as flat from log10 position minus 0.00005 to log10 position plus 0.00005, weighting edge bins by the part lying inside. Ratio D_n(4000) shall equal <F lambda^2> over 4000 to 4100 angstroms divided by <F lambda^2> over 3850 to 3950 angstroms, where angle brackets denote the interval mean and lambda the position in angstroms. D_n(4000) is 1.26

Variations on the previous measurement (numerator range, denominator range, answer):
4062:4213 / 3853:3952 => 1.37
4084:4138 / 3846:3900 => 1.41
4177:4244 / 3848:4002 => 1.34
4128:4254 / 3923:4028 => 1.23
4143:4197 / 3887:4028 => 1.30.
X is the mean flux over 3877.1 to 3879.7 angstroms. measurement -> 13.7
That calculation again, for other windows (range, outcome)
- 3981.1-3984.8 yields 16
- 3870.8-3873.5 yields 13.9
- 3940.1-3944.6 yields 15.3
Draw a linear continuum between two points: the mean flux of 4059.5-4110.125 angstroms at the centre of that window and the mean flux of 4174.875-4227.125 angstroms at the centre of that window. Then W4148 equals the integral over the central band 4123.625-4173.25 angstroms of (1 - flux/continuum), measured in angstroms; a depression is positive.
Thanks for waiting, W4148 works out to -1.1 angstroms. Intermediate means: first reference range 16.6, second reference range 17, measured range 17.2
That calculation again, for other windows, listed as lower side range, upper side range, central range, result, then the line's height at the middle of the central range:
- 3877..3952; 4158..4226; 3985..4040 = -1.6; 15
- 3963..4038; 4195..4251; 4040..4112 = -4.0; 15.8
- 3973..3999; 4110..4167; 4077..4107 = 0.0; 16.6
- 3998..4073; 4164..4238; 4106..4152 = -1.1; 16.5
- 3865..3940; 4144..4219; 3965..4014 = -2.7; 14.7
